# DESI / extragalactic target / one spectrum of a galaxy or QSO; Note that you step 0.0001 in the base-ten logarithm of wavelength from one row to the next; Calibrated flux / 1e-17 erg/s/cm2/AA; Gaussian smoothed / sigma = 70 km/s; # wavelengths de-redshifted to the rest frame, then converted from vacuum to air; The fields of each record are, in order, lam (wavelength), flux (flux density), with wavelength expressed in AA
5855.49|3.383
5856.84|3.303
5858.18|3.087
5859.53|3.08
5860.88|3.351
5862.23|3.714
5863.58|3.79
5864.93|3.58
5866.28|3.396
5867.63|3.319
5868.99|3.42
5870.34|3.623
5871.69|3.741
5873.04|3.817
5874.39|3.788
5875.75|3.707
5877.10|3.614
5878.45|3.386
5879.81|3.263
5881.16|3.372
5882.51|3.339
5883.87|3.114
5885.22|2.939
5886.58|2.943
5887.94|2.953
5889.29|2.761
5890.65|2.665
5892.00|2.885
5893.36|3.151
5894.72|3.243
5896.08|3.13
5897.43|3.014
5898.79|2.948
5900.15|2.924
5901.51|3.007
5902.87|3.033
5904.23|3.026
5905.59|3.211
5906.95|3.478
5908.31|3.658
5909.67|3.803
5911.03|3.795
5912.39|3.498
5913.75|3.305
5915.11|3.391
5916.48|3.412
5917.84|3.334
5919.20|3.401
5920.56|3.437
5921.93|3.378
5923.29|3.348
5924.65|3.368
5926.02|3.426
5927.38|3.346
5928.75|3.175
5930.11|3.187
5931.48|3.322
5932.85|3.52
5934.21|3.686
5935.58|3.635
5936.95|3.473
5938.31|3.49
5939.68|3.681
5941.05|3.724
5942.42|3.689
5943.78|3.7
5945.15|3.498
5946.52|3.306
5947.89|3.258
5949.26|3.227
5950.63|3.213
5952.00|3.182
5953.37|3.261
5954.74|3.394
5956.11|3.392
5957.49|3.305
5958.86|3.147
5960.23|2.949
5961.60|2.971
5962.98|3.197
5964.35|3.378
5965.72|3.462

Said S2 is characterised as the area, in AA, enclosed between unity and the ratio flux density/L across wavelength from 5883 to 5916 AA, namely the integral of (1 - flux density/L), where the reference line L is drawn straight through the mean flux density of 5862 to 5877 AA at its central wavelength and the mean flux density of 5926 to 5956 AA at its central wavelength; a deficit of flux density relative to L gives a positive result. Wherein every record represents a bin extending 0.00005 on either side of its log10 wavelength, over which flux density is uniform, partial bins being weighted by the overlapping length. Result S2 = 3.49 AA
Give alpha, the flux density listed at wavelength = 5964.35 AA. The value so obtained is 3.378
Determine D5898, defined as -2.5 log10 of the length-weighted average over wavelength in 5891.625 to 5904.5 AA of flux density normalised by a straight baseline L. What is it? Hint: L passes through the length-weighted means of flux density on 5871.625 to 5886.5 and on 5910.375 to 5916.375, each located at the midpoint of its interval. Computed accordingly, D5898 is 0.141 mag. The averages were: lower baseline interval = 3.43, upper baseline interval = 3.49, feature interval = 3.04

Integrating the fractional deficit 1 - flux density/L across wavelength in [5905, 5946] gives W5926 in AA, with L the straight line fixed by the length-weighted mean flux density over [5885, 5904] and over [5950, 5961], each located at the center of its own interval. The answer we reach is -5.0 AA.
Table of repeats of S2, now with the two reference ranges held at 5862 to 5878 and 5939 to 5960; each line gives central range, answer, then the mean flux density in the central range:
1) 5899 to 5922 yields 1.00 AA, 3.35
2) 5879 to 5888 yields 1.09 AA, 3.15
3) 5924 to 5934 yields 0.28 AA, 3.35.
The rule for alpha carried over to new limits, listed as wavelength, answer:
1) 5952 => 3.182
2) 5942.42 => 3.689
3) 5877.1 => 3.614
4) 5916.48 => 3.412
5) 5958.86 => 3.147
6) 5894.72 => 3.243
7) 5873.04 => 3.817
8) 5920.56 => 3.437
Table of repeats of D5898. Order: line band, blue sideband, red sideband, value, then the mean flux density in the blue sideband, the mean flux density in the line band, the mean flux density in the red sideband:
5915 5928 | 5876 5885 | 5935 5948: 0.03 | 3.35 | 3.38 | 3.56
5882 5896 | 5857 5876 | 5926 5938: 0.16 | 3.52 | 3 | 3.42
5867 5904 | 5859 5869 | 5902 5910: 0.06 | 3.46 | 3.22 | 3.34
